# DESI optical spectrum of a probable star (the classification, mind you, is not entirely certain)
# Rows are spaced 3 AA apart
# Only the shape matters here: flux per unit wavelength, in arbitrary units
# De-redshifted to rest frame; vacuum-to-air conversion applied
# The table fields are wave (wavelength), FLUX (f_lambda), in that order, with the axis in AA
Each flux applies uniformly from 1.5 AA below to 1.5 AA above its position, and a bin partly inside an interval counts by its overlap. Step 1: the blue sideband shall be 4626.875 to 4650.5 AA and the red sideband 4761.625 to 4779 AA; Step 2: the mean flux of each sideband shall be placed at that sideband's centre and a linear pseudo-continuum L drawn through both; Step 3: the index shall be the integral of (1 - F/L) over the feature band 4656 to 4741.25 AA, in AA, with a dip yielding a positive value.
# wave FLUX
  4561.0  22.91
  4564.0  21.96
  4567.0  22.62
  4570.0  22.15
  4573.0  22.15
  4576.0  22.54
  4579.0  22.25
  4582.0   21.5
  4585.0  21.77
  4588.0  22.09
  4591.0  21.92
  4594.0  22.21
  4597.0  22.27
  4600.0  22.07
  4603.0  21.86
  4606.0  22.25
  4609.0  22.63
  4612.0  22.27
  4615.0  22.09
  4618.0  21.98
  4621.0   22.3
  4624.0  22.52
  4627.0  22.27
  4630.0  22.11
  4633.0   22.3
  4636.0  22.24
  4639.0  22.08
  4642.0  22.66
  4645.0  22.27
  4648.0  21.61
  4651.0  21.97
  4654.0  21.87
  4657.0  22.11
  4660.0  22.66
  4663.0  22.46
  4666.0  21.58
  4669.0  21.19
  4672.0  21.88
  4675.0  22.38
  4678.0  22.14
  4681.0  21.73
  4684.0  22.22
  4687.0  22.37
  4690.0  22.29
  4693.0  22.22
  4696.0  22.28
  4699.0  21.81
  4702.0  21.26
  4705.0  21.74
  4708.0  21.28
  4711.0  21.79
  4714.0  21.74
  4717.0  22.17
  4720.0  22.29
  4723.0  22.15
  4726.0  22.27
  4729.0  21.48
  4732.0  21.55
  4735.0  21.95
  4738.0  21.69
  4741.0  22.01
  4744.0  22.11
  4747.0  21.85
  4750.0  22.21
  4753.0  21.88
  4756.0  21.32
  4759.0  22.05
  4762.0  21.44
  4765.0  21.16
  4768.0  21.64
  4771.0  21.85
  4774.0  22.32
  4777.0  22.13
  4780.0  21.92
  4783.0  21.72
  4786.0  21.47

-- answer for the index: 0.2 AA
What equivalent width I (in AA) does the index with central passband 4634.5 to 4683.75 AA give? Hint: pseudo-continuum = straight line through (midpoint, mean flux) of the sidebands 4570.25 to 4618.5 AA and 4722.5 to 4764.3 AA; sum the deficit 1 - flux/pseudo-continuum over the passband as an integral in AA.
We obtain -0.1 AA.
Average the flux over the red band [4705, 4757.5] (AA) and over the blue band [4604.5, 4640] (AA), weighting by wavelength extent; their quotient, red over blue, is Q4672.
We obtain 1.0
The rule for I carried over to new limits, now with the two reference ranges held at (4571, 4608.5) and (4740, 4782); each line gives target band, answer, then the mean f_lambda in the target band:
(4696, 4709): 0.2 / 21.6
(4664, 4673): 0.2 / 21.6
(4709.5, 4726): -0.1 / 22.1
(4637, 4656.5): -0.1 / 22.1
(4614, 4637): -0.2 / 22.2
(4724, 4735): 0.0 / 21.8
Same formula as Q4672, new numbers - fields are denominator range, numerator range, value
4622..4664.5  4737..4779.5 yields 0.98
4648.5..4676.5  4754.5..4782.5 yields 0.99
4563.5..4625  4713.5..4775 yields 0.99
